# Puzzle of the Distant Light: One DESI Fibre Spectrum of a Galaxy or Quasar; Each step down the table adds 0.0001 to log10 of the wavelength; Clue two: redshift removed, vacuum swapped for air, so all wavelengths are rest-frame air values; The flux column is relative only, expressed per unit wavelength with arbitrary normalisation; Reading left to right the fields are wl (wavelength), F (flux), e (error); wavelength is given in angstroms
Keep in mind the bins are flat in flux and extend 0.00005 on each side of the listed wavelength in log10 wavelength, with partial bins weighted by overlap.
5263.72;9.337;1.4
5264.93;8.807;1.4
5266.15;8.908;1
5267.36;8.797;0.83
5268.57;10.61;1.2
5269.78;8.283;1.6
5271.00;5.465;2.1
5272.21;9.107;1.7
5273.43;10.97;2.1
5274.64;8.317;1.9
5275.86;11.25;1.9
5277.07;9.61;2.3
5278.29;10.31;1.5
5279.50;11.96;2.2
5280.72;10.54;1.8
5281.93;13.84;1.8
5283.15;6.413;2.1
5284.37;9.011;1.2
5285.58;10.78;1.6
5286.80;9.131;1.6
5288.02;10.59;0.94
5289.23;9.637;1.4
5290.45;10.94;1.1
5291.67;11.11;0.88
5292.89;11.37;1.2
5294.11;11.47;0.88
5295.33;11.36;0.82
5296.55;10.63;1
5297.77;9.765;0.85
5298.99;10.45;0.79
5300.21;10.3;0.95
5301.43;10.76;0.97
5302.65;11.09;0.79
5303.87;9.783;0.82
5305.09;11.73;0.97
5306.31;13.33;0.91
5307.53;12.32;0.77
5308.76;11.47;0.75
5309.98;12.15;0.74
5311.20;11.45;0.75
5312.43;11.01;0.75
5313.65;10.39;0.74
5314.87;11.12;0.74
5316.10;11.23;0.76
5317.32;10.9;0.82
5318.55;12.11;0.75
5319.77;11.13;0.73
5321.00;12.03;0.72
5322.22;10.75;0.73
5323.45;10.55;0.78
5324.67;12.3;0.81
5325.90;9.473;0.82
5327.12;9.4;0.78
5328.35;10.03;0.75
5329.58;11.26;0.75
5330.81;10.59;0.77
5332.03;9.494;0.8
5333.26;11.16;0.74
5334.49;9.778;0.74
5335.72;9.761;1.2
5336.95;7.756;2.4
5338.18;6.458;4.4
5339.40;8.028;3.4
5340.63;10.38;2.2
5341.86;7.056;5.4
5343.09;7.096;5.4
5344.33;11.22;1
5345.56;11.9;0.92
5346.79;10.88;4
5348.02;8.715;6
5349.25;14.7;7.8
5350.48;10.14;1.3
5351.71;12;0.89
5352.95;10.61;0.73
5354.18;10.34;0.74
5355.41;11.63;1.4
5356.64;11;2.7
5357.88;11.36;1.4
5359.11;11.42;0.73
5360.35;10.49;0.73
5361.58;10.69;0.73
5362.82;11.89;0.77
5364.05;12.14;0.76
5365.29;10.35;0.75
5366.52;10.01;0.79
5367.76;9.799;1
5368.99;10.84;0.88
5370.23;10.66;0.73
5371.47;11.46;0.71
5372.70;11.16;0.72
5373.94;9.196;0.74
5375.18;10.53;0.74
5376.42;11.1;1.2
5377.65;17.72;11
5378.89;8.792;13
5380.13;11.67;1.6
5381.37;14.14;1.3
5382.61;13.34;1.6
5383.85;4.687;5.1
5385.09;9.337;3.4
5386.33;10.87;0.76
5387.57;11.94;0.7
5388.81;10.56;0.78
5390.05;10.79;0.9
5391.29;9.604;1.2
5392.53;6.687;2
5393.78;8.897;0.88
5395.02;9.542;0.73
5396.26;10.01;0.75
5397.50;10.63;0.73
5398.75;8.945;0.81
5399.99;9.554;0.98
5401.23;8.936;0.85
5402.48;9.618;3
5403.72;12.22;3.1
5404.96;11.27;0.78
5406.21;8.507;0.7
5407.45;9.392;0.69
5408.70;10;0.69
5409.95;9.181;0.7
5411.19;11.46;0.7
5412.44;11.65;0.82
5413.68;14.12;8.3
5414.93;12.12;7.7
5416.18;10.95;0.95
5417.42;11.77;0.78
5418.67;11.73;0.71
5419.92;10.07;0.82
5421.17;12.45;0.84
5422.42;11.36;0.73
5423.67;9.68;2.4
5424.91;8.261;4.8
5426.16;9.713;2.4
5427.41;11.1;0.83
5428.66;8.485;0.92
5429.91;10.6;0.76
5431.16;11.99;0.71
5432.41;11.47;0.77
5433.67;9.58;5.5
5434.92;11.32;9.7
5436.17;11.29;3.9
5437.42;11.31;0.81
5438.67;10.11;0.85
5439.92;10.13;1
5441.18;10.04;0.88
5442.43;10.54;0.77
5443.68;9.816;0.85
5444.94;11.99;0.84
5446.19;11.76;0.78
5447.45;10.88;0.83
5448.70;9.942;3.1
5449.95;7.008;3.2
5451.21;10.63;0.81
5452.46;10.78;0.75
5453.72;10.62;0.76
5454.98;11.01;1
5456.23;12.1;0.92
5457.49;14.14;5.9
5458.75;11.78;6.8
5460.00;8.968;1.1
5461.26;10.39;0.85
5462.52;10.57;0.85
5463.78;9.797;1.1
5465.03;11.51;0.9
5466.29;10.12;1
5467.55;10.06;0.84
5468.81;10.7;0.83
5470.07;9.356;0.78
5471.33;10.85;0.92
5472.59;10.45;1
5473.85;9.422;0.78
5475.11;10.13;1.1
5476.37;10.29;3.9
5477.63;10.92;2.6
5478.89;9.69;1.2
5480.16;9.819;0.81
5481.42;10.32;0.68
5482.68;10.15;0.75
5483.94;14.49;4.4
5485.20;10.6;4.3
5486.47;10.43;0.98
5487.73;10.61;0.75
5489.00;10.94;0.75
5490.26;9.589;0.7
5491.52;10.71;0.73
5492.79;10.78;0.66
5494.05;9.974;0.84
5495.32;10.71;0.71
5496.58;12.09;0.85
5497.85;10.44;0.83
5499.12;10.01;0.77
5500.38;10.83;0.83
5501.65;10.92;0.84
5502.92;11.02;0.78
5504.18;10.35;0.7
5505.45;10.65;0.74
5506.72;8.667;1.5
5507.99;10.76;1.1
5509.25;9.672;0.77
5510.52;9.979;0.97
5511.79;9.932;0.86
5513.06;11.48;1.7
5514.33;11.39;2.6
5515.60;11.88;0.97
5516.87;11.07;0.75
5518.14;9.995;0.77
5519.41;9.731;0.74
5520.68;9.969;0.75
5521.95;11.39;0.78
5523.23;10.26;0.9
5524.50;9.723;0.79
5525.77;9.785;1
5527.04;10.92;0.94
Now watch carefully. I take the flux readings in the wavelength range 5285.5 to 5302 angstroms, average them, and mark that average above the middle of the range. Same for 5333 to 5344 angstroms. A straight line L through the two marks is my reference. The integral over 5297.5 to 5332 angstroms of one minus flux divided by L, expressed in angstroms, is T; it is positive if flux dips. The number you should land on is -5.0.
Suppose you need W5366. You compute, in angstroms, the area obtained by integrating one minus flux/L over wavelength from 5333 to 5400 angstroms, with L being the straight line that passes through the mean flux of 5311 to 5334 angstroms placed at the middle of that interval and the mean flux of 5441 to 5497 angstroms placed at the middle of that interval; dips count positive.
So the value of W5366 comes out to 2.4 angstroms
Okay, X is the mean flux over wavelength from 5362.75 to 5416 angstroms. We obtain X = 10.6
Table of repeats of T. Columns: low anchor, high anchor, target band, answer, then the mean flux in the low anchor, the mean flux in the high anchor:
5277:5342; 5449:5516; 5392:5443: 0.7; 10.5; 10.6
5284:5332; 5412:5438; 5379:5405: 2.0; 10.9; 11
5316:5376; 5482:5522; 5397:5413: 0.7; 10.5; 10.7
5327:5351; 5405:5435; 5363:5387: -1.8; 9.8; 10.7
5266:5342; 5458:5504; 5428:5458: -0.6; 10.3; 10.5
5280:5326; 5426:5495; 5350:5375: -0.1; 10.9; 10.6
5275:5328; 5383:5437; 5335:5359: 1.2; 10.8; 10.3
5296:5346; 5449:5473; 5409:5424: -1.2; 10.5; 10.6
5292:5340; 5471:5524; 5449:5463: -0.2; 10.7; 10.6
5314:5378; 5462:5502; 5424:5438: 0.2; 10.6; 10.5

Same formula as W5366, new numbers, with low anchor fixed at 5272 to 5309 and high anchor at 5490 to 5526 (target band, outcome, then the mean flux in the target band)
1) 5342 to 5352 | 0.0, 10.6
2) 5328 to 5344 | 2.2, 9.16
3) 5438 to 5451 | 0.4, 10.2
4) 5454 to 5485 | -0.6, 10.7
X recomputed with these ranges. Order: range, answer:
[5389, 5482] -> 10.4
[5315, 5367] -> 10.5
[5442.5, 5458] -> 10.9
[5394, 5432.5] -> 10.5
